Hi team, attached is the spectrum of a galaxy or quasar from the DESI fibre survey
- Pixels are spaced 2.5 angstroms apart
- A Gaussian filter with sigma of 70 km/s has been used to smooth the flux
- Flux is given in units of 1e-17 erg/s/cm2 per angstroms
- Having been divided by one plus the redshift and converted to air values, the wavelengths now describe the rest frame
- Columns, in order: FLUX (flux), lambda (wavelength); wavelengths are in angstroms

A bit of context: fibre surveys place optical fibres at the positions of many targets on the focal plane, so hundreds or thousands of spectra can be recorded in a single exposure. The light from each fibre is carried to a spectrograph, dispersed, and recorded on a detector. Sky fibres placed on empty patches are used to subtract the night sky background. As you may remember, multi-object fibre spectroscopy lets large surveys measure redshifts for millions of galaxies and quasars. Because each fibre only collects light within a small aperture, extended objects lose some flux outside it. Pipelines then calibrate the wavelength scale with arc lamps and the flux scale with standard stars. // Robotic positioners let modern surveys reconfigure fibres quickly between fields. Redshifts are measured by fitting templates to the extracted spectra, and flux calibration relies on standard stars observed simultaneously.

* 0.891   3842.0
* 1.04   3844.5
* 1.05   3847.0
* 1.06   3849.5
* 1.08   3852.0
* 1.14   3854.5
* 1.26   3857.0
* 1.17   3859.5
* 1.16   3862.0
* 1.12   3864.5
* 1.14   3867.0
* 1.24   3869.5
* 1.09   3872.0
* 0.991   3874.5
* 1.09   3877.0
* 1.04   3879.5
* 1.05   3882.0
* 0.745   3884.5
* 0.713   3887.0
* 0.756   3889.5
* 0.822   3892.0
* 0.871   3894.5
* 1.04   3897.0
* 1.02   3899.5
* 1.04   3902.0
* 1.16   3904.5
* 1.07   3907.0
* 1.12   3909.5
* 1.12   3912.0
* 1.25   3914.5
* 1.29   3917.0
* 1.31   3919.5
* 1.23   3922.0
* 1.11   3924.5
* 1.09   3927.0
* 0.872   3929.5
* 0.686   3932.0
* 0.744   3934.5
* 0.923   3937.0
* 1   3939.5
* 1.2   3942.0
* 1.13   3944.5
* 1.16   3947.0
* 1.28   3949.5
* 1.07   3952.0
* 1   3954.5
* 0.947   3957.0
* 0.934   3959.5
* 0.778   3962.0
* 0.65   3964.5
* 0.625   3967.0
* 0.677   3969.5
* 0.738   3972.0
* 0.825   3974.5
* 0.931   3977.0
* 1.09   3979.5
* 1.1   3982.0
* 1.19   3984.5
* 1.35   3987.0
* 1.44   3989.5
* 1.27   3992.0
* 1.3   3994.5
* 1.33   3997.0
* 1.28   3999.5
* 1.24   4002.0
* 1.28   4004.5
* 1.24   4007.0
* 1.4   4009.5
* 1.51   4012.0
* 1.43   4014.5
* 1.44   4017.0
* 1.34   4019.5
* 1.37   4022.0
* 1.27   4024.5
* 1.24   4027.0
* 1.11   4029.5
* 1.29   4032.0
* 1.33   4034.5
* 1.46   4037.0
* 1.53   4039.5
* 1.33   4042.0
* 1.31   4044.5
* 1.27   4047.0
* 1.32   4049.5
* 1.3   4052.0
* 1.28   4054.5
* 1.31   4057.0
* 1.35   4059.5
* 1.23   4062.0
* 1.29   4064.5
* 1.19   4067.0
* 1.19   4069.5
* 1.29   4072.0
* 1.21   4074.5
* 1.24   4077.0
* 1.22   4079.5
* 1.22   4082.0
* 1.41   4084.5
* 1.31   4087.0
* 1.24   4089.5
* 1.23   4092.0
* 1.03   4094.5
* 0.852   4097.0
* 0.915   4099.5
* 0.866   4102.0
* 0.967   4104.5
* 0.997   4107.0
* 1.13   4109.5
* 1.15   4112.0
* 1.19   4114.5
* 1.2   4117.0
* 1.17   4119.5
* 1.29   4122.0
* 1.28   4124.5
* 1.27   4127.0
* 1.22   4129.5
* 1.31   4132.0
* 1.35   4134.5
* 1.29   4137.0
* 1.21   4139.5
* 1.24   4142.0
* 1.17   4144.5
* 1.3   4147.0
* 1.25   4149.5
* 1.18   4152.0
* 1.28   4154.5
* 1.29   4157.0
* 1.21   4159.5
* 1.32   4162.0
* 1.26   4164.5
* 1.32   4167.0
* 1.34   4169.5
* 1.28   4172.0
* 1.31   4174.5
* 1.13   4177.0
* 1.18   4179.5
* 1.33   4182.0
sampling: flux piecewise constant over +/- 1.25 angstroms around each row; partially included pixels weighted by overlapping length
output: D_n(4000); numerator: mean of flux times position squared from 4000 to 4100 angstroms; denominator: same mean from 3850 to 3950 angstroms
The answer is 1.30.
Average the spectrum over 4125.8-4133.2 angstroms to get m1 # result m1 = 1.27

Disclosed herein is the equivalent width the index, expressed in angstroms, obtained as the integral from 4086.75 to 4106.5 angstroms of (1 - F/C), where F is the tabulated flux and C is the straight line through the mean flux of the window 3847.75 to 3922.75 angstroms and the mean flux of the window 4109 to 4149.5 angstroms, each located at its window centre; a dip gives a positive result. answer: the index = 2.9 angstroms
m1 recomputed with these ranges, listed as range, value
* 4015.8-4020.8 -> 1.39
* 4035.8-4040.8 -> 1.49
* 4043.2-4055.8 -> 1.3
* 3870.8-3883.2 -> 1.05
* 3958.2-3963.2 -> 0.858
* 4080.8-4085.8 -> 1.32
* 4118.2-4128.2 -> 1.25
